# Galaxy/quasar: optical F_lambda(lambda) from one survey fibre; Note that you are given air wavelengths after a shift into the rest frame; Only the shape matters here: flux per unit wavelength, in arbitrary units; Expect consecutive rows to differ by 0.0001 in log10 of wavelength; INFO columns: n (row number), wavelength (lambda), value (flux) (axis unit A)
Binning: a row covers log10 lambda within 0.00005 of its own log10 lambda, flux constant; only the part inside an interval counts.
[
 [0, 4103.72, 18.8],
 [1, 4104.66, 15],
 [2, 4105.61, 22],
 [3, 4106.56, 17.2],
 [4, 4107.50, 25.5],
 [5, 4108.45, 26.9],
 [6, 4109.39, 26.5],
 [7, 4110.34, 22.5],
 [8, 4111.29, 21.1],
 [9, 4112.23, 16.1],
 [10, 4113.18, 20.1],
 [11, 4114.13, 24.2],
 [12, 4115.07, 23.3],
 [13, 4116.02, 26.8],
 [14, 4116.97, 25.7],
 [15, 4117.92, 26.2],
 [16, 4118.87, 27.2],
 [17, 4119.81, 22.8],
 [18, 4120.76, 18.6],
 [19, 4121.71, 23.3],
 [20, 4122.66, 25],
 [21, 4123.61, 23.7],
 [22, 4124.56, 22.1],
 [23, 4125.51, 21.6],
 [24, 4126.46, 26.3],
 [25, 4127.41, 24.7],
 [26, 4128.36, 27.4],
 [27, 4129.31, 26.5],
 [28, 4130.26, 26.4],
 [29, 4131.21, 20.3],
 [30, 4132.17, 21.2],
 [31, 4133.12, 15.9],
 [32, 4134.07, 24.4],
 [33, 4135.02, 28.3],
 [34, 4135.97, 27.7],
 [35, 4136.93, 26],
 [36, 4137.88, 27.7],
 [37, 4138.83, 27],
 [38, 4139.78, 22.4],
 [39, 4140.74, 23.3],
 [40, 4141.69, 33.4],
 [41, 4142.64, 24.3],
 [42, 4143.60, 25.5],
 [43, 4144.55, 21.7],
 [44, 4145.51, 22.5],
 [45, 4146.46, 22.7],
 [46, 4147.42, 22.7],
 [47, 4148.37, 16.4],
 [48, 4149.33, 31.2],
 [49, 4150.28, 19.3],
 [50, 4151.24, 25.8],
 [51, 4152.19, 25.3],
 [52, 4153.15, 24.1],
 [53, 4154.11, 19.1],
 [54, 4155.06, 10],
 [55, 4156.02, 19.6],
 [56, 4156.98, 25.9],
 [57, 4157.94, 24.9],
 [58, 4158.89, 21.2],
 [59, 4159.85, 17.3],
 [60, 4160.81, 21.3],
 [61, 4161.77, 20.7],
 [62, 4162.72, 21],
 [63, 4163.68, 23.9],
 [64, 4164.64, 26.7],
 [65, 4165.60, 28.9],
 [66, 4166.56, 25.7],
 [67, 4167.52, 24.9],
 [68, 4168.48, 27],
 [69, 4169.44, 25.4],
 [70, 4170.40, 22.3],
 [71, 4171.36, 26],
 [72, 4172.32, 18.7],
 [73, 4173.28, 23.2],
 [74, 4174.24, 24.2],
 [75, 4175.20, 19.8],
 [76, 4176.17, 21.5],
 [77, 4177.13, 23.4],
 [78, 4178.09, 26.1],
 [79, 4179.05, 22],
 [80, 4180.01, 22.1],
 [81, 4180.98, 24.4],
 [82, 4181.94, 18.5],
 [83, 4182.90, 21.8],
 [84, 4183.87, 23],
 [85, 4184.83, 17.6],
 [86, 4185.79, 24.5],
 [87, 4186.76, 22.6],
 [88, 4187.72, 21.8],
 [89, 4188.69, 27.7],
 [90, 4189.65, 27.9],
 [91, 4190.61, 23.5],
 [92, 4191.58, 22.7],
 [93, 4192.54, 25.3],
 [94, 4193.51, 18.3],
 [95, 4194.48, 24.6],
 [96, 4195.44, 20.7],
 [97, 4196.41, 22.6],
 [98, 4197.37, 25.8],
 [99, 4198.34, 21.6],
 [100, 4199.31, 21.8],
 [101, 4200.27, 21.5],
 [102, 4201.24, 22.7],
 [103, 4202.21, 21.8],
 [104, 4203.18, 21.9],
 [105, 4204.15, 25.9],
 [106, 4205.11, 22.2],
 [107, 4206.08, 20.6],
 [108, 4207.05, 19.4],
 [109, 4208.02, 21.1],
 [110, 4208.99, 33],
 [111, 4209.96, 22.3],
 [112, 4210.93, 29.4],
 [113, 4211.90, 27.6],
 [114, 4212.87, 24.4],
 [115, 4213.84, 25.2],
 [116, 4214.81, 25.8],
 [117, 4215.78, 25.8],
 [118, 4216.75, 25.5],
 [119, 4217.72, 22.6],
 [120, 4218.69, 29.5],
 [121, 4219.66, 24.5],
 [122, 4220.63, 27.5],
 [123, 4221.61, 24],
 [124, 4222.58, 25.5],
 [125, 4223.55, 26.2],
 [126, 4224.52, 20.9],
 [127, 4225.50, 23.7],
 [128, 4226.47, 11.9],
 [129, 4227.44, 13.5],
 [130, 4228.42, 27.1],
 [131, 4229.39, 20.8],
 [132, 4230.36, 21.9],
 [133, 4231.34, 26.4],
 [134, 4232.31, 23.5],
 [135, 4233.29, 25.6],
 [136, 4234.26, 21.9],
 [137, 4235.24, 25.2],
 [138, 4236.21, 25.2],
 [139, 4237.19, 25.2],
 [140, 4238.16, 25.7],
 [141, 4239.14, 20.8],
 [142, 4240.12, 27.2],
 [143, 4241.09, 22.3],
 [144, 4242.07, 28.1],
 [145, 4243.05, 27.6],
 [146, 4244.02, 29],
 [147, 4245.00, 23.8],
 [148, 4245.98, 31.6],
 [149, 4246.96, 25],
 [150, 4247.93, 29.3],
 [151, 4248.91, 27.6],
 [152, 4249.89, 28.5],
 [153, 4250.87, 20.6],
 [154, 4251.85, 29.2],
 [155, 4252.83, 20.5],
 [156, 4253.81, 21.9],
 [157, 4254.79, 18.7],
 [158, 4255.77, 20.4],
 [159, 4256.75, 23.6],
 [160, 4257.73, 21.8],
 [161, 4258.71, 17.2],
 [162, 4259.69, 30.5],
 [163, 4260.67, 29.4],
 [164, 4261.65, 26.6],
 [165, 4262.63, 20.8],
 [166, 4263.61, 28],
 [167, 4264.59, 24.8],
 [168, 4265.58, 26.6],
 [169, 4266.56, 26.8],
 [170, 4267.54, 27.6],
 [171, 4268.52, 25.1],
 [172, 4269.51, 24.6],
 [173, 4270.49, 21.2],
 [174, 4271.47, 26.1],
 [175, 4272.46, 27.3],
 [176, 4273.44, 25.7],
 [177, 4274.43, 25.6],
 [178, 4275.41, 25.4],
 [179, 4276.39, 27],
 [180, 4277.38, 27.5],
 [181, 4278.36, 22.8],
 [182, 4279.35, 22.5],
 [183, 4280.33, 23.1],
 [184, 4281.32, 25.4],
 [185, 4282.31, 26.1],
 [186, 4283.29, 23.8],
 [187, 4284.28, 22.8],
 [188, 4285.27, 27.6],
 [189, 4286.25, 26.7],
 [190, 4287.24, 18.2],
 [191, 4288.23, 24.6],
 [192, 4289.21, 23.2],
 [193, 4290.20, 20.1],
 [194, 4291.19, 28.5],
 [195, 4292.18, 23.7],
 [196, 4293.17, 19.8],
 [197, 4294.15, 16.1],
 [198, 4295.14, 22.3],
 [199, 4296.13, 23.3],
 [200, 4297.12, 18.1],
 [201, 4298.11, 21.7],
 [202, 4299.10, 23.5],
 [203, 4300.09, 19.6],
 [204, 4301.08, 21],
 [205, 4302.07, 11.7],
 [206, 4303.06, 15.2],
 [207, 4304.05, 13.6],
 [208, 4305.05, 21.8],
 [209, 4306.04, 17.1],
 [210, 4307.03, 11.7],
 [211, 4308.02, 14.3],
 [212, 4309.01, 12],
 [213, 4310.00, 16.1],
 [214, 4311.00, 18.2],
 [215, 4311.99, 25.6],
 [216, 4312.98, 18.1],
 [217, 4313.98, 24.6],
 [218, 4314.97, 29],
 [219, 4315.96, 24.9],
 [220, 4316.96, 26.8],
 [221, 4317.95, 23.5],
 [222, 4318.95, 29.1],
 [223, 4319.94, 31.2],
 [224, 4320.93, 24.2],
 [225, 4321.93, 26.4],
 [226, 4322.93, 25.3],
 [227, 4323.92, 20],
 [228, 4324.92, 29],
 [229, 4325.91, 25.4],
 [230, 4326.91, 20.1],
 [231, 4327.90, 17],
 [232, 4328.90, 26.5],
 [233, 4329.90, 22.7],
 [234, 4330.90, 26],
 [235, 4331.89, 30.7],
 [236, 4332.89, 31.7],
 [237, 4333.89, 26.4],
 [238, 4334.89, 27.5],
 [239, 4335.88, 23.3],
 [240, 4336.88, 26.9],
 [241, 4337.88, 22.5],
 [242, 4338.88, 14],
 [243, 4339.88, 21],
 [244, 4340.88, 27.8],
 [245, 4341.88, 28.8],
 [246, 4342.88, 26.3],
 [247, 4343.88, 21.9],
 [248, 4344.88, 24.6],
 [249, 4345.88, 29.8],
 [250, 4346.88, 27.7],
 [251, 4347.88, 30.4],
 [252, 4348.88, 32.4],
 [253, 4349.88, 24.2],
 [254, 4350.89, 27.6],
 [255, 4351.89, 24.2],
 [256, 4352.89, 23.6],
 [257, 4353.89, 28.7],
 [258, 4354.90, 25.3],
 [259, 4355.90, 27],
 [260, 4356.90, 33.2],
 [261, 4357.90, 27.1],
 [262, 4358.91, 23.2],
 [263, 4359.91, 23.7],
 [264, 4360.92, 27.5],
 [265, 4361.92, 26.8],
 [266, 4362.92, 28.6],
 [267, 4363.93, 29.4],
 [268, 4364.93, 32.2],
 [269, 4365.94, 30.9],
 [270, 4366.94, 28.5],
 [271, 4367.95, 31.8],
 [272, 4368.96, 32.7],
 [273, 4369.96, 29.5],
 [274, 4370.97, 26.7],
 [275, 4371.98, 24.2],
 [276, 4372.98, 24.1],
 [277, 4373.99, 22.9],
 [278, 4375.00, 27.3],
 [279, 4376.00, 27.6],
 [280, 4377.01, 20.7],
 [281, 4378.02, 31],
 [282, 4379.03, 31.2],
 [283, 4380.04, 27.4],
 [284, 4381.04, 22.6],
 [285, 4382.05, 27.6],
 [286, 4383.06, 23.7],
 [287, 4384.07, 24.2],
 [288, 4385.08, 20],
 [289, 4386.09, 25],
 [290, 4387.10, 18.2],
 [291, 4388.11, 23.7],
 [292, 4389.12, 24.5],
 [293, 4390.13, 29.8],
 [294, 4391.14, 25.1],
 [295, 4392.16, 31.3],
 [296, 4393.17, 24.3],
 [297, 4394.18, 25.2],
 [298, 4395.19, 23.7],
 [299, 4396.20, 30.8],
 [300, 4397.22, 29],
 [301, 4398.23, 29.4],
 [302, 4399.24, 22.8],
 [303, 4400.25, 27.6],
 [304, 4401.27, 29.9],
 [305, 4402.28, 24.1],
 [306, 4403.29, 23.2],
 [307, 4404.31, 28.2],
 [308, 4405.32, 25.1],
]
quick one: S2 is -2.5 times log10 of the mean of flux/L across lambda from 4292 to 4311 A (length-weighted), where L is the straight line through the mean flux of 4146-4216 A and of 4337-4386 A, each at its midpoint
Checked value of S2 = 0.377 mag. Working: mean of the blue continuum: 23.1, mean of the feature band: 17.9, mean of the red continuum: 26.5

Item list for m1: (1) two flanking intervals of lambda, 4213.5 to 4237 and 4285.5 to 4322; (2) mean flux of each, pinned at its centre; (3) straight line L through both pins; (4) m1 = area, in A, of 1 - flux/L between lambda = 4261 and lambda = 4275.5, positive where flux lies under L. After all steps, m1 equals -2.1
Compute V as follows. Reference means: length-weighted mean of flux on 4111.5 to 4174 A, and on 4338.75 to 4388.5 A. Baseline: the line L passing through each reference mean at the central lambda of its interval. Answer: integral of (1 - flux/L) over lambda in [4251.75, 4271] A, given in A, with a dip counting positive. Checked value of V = 0.7 A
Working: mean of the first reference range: 23.5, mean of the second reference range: 26.5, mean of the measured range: 24.2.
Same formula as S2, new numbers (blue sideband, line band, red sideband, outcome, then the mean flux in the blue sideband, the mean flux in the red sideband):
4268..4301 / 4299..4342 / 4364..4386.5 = 0.114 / 23.6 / 27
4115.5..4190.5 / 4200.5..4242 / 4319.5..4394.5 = 0.022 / 23.5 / 26.2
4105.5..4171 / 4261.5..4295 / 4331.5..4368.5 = 0.059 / 23.6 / 26.9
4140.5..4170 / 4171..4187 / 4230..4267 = 0.068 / 23.3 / 25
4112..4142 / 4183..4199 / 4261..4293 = 0.065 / 24.3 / 24.8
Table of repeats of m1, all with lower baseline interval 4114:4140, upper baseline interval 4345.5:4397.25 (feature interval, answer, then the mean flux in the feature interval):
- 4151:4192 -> 3.3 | 22.9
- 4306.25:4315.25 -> 2.6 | 18.6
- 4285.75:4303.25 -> 3.4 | 21.1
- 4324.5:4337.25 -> 0.4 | 25.6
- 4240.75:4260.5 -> 0.5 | 24.9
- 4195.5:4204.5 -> 0.9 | 22.7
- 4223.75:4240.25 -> 1.8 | 22.7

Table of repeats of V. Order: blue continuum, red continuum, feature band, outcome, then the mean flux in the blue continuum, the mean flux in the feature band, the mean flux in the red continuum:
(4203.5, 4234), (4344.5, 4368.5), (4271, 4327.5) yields 8.0 A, 24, 22.5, 27.9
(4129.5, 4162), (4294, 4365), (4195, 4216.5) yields -0.4 A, 23.1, 23.8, 23.9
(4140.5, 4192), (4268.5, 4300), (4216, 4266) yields -2.1 A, 23.1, 24.4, 23.7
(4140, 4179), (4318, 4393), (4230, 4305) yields 2.8 A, 23.2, 23.9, 26.2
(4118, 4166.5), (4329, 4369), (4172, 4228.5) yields 2.9 A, 23.5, 23.2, 26.9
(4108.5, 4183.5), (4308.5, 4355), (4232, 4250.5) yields -1.4 A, 23.4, 25.9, 24.9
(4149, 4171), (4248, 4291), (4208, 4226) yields -1.3 A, 23.1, 25.6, 24.6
